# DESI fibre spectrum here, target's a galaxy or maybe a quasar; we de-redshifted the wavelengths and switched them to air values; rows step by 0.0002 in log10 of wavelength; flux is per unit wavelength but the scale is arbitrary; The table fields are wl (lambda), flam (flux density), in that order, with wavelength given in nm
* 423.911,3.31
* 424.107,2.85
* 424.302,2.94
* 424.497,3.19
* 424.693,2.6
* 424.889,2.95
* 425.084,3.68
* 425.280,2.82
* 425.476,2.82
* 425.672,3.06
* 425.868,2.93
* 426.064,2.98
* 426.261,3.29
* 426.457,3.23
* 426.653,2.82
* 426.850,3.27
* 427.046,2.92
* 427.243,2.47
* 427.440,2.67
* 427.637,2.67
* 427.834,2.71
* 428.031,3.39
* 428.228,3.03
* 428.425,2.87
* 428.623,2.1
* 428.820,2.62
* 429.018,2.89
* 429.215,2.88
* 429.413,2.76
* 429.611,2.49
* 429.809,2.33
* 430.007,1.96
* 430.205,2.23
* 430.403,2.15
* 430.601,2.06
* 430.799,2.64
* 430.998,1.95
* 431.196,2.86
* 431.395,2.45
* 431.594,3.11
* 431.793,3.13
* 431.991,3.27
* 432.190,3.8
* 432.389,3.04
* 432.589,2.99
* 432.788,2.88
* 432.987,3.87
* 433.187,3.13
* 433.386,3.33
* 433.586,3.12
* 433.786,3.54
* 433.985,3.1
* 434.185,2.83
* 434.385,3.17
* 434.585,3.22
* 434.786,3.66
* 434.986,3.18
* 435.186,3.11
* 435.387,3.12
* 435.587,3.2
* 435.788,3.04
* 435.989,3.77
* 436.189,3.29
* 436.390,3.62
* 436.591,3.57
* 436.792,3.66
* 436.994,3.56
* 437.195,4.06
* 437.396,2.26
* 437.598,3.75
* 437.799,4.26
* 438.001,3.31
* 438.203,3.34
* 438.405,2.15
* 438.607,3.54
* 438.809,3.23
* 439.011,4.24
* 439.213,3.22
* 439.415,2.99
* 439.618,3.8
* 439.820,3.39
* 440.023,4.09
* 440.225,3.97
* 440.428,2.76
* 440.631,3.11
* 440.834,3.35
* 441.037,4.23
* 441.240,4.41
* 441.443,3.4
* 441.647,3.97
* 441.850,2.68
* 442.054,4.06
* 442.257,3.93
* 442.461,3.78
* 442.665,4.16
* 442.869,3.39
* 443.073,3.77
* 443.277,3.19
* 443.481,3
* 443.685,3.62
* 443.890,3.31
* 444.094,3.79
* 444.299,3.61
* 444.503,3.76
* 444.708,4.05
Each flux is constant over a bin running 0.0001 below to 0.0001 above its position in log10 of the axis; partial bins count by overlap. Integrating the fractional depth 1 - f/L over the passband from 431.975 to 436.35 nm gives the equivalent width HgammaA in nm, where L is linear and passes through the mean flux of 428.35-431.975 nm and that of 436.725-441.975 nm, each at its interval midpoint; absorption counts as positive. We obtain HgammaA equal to -0.46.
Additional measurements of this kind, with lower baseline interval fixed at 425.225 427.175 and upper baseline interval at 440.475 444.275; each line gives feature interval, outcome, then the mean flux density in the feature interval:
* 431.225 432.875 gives 0.08 nm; 3.07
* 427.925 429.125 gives 0.11 nm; 2.82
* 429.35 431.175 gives 0.50 nm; 2.3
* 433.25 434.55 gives 0.04 nm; 3.18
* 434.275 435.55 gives 0.04 nm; 3.24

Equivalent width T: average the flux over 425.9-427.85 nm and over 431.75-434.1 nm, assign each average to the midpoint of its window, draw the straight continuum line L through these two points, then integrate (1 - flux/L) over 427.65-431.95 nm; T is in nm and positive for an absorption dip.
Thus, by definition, 0.655 nm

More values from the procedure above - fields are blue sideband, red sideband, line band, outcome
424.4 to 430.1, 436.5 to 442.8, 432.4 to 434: -0.029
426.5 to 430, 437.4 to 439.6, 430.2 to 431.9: 0.227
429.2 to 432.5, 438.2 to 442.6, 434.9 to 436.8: -0.137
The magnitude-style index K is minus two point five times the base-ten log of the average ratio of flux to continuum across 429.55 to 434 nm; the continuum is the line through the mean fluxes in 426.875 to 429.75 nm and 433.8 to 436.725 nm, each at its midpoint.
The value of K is 0.07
